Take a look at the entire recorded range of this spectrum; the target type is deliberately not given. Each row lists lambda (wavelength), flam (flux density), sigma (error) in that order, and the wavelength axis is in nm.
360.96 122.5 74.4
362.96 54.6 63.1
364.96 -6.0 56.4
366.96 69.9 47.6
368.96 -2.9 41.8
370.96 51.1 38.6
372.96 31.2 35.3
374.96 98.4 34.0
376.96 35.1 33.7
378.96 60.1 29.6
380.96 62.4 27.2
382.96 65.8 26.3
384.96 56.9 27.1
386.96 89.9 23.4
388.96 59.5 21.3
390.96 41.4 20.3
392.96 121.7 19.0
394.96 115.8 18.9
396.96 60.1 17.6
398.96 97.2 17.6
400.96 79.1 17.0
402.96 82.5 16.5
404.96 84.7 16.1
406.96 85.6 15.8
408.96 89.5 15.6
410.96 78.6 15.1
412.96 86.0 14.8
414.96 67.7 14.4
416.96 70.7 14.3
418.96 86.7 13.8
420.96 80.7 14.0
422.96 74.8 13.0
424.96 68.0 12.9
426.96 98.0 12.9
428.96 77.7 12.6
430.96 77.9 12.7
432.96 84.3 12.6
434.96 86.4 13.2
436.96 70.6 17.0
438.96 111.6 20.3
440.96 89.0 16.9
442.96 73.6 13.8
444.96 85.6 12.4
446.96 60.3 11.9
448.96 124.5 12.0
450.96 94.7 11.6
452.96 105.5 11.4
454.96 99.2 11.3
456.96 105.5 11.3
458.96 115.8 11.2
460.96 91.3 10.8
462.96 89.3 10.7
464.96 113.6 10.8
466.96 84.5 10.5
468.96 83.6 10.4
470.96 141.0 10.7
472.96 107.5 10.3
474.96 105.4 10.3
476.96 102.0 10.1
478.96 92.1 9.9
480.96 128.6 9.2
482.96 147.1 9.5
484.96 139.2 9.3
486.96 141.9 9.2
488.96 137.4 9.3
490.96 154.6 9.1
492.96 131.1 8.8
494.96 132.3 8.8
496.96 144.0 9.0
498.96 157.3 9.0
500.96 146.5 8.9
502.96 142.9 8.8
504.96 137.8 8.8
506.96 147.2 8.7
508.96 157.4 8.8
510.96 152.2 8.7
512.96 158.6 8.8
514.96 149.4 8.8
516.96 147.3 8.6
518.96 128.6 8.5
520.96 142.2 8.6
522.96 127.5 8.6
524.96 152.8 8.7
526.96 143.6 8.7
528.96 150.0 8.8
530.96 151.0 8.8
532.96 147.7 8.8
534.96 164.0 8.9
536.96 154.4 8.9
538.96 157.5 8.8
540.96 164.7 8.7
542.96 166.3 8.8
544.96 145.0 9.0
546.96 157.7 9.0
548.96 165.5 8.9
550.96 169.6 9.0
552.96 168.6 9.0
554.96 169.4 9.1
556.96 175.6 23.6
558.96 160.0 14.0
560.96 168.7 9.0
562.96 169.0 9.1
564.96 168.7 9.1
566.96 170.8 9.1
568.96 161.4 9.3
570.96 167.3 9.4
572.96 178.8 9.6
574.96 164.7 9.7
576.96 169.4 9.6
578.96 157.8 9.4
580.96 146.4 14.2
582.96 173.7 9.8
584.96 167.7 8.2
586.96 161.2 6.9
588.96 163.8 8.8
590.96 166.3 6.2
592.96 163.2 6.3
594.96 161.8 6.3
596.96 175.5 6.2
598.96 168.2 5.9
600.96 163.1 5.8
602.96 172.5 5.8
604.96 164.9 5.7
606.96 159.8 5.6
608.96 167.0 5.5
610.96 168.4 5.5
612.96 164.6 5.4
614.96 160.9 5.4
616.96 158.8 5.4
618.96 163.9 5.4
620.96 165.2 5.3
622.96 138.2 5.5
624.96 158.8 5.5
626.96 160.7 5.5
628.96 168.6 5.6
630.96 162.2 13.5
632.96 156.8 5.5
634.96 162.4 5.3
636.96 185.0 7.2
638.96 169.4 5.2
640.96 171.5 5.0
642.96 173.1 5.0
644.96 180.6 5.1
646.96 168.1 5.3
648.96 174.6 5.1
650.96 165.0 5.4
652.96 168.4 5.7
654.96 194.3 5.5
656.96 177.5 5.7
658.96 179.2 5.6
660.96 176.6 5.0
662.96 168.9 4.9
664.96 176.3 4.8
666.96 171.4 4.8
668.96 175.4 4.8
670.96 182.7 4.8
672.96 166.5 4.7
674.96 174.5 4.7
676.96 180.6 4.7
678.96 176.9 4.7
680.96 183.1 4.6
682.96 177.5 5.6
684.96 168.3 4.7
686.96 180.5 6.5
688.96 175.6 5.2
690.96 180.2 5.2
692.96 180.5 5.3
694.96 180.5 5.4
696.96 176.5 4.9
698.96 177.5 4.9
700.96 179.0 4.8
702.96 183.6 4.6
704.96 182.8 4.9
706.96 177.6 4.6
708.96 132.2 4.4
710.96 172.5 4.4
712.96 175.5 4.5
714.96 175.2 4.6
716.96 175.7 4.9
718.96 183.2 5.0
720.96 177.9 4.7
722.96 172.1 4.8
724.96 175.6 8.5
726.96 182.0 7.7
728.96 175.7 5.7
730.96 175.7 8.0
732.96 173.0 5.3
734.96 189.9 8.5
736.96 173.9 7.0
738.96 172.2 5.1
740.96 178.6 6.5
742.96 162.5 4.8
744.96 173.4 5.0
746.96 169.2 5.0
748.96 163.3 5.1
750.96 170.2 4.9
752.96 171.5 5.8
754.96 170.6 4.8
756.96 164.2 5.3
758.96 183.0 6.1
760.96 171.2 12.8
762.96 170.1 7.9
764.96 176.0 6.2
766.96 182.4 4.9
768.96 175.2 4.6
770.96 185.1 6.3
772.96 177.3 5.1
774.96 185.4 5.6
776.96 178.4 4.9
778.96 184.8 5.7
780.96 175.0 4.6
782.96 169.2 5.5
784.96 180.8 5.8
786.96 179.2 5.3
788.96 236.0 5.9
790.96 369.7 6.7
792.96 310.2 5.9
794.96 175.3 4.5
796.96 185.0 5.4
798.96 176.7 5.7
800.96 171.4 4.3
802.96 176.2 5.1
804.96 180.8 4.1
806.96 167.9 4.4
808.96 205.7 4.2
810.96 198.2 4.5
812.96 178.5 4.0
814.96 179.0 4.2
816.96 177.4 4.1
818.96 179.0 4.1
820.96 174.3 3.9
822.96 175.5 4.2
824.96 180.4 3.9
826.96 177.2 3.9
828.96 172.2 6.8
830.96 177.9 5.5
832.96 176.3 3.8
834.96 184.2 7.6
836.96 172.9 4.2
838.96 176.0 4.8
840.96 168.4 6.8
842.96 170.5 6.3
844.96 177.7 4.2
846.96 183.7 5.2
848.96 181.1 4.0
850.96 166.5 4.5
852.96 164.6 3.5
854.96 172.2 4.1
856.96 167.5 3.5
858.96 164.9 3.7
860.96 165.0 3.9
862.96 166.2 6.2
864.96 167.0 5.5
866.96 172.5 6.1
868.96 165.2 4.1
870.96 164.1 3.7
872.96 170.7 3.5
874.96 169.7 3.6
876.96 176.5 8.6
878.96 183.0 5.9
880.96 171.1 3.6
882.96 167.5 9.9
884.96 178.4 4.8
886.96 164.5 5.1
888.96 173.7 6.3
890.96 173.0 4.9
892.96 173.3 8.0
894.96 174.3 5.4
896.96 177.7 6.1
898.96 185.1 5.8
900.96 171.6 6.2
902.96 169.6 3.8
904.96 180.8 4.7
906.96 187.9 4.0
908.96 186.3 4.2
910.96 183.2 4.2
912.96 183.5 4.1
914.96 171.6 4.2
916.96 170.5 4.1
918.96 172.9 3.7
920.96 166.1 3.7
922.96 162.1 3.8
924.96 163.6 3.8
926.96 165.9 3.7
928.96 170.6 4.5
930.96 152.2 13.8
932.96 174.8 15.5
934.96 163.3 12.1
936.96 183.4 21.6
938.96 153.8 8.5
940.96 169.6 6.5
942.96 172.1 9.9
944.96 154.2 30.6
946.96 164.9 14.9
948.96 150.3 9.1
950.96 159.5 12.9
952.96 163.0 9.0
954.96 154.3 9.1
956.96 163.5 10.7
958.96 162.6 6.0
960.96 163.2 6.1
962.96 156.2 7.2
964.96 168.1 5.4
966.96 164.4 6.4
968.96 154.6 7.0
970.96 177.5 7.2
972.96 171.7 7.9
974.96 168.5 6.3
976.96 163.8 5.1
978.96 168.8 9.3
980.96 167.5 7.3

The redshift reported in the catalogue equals 0.204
